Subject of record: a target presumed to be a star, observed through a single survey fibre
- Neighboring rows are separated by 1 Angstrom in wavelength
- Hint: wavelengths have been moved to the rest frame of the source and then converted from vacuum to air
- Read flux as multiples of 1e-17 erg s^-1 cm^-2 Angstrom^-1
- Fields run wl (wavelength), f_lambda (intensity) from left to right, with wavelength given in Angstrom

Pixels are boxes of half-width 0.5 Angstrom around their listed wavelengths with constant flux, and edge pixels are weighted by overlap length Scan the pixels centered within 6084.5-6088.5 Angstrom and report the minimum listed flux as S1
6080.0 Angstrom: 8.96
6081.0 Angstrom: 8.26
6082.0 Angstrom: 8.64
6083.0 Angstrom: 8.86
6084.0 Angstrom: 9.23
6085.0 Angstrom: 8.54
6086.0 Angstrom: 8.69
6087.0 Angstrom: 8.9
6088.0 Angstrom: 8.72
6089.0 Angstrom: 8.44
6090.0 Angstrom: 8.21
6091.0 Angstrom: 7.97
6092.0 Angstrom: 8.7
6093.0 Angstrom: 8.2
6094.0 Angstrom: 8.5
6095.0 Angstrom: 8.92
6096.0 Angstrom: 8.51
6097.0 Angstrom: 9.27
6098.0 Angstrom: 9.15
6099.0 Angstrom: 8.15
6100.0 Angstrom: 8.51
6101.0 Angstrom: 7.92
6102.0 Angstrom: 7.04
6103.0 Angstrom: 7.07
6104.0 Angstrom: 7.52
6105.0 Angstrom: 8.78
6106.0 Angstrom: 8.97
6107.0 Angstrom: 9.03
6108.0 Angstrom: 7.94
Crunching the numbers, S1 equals 8.54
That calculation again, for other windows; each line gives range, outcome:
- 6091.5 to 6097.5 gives 8.2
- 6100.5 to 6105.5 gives 7.04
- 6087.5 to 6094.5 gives 7.97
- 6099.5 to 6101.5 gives 7.92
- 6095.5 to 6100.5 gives 8.15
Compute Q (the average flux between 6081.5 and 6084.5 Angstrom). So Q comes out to 8.91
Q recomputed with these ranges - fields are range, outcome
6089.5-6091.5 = 8.09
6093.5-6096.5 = 8.64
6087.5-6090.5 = 8.46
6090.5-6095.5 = 8.46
